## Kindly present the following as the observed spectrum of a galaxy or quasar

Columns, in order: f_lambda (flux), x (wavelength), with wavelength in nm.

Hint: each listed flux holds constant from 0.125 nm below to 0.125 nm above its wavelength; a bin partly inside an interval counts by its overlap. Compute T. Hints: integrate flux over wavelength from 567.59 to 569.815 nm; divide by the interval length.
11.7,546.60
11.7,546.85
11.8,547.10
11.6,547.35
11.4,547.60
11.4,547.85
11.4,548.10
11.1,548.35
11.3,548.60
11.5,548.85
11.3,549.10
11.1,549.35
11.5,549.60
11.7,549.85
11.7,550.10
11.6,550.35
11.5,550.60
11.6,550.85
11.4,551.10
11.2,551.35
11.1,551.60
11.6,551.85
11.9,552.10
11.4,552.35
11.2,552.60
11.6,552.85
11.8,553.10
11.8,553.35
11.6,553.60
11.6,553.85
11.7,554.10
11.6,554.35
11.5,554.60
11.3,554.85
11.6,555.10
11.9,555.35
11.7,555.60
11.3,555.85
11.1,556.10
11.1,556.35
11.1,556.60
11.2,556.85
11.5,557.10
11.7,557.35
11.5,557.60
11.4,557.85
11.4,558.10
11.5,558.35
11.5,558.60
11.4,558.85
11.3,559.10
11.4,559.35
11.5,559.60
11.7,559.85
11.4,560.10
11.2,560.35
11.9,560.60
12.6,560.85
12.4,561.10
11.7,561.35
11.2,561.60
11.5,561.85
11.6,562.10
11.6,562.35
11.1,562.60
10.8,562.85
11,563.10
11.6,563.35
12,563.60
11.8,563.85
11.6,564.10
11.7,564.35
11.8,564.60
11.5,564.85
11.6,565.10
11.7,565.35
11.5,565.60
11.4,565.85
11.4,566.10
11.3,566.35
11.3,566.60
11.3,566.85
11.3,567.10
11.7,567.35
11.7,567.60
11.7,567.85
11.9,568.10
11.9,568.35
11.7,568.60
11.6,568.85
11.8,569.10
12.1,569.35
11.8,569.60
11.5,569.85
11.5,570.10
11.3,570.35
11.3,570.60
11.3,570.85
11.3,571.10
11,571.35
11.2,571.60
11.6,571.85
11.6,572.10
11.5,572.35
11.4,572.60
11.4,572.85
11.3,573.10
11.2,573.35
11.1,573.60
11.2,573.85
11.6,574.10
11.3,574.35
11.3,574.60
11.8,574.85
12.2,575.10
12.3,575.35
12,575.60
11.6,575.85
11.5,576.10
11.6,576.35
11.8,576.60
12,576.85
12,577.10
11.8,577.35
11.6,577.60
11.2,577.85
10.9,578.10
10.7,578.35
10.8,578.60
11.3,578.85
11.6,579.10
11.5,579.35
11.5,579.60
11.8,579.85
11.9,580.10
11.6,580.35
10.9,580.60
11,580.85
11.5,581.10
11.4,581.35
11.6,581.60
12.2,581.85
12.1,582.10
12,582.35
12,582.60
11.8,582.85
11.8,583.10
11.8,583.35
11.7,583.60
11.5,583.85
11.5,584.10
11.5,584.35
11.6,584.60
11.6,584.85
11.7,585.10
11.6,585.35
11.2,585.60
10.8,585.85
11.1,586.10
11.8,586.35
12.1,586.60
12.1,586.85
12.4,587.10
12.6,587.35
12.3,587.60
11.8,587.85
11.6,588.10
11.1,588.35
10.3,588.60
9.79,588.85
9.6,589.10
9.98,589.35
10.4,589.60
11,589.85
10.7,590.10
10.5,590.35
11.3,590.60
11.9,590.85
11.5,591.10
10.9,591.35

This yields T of 11.8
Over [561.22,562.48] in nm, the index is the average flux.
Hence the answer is 11.5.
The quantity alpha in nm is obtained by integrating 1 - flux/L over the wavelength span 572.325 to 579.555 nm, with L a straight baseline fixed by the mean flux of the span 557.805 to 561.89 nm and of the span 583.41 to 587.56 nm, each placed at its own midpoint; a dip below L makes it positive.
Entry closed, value 0.10 nm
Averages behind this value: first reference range 11.6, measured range 11.5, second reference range 11.7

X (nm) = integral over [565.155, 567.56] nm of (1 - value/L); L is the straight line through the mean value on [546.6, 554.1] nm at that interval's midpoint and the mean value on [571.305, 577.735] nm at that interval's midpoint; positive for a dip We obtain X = 0.02 nm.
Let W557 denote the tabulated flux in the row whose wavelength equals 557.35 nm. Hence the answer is 11.7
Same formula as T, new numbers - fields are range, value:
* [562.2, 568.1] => 11.5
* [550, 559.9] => 11.5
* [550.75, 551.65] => 11.3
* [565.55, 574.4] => 11.5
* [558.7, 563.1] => 11.5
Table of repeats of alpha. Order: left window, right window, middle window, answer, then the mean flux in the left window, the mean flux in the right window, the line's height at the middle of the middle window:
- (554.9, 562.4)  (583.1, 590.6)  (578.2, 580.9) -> 0.01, 11.5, 11.3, 11.4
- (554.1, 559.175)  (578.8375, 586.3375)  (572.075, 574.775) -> 0.04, 11.4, 11.6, 11.5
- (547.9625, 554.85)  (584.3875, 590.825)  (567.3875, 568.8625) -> -0.05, 11.5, 11.3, 11.4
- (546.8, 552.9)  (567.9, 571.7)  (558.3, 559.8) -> 0.01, 11.5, 11.6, 11.5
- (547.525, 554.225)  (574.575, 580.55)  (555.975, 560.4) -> 0.05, 11.5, 11.6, 11.5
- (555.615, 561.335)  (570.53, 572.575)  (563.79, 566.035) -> -0.03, 11.5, 11.4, 11.4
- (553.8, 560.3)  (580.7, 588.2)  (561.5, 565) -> 0.01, 11.5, 11.7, 11.5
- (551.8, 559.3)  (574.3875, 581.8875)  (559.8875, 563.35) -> -0.01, 11.5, 11.6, 11.5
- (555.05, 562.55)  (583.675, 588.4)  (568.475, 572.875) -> 0.04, 11.5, 11.7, 11.6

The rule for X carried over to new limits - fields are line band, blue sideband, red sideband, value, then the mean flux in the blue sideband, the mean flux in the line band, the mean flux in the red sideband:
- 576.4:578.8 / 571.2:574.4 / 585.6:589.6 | -0.02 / 11.3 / 11.4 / 11.3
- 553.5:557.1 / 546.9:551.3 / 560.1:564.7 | 0.03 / 11.5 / 11.5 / 11.6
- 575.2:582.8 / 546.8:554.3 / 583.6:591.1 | -0.17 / 11.5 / 11.6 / 11.3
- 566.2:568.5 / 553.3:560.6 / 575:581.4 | -0.01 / 11.5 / 11.6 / 11.5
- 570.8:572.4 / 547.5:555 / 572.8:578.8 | 0.02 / 11.5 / 11.4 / 11.5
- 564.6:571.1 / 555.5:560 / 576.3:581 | -0.08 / 11.4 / 11.6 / 11.4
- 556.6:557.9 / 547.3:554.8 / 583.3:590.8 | 0.00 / 11.5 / 11.4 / 11.3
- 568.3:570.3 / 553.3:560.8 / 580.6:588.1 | -0.02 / 11.5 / 11.7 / 11.7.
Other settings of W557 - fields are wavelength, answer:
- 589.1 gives 9.6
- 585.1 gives 11.7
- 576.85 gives 12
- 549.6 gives 11.5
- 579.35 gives 11.5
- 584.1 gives 11.5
